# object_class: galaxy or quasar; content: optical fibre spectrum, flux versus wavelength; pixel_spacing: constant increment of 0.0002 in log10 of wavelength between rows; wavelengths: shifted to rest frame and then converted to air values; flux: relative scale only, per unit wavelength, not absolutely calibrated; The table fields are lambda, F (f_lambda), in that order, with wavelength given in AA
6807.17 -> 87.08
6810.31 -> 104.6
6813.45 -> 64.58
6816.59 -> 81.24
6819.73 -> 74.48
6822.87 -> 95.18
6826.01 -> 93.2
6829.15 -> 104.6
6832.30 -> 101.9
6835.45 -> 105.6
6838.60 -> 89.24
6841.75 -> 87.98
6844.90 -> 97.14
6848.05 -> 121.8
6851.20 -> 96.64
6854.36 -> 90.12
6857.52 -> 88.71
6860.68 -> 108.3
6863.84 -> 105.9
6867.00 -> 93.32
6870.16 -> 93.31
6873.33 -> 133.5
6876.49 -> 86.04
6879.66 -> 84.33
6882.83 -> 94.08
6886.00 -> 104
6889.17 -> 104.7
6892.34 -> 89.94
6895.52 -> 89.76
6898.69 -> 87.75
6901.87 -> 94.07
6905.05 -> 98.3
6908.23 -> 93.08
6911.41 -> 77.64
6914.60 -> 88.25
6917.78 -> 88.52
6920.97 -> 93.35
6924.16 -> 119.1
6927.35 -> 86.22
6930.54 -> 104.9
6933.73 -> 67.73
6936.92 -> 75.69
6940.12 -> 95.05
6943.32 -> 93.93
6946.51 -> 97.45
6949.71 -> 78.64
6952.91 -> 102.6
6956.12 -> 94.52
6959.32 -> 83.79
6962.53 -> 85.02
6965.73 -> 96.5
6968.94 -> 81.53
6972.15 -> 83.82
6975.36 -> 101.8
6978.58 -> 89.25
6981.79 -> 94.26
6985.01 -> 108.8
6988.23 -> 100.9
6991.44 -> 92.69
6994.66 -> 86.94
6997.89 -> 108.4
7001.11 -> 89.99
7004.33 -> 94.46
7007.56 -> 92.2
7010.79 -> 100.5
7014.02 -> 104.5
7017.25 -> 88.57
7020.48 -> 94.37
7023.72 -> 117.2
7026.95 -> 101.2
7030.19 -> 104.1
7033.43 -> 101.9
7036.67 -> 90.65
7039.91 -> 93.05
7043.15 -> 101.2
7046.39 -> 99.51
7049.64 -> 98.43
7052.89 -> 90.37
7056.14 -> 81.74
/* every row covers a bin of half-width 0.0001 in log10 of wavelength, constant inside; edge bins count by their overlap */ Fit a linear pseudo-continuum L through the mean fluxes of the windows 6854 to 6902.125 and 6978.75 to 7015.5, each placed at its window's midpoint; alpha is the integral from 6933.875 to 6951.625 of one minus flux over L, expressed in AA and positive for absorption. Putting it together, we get 1.9 AA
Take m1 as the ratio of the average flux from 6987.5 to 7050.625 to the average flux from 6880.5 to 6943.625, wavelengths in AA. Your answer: 1.1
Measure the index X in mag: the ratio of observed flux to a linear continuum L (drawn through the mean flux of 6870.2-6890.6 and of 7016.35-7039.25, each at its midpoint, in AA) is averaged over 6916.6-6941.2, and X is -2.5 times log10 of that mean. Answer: 0.10 mag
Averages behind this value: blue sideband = 100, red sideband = 99.8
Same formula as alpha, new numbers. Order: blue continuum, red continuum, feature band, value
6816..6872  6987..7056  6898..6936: 2.1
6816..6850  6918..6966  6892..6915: 0.8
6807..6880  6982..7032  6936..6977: 3.2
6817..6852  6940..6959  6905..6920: 0.9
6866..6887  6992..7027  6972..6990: 0.1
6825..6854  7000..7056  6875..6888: 0.9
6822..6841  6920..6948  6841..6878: -1.6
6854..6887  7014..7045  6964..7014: 2.1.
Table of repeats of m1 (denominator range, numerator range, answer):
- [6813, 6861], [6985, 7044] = 1.04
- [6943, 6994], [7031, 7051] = 1.05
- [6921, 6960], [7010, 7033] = 1.10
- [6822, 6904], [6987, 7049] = 1.00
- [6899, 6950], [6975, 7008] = 1.06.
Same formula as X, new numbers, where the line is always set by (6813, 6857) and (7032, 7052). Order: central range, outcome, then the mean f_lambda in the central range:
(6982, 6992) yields -0.050 mag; 101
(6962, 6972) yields 0.100 mag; 87.5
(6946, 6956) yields 0.036 mag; 92.6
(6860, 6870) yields -0.072 mag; 101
